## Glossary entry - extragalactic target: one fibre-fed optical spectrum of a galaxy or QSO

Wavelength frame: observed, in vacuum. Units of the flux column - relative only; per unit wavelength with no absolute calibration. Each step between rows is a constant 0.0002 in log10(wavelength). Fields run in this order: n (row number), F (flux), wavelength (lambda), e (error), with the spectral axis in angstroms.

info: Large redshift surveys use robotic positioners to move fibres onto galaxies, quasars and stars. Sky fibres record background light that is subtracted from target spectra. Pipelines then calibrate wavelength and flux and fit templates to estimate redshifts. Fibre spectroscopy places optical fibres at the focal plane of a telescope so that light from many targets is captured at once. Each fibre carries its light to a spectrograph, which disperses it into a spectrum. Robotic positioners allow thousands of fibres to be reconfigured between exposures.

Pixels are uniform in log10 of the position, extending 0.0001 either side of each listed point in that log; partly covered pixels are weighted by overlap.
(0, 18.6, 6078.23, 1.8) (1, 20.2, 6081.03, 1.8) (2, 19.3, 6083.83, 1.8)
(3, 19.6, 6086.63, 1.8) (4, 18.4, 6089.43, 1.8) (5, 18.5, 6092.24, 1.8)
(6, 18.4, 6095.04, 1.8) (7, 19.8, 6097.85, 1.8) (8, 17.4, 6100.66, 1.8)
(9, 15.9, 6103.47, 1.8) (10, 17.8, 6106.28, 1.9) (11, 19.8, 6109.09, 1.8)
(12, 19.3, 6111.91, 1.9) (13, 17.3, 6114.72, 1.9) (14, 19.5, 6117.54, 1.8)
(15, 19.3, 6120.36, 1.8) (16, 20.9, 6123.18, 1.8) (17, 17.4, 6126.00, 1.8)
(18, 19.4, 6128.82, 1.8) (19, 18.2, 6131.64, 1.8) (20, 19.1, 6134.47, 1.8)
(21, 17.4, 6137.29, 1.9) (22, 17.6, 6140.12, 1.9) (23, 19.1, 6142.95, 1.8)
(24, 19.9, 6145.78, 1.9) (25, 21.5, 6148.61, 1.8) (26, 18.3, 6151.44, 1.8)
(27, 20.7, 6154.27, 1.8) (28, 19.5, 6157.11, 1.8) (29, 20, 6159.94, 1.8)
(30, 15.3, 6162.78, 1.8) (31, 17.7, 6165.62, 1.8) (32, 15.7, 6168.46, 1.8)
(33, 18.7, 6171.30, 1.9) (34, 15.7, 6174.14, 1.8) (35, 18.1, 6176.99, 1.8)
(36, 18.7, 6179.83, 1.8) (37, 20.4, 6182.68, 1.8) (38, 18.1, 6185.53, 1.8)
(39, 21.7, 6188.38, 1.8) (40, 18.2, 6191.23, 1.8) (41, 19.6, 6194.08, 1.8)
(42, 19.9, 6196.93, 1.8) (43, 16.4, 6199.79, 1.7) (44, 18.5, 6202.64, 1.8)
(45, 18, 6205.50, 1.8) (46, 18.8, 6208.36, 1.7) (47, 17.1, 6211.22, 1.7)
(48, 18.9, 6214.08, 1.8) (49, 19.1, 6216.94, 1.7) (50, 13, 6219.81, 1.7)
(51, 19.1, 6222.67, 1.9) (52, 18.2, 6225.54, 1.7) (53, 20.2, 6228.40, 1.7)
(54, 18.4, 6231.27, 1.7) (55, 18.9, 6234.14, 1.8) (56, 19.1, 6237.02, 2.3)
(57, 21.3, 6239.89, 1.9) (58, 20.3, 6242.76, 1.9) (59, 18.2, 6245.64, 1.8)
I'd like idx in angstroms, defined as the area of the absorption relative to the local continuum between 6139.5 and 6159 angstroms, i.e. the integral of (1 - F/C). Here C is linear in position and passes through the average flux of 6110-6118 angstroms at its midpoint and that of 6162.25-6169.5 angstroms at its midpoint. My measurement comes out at -2.86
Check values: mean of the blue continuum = 18.7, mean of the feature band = 19.6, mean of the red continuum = 16.4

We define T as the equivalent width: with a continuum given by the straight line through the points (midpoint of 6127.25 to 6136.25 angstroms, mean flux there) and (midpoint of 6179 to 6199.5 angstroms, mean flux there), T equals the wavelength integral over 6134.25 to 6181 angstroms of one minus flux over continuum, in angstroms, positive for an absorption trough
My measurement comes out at 1.6 angstroms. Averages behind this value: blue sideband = 18.8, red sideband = 19.4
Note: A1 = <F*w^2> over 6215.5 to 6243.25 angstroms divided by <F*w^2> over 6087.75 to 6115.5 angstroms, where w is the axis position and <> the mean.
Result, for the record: 1.1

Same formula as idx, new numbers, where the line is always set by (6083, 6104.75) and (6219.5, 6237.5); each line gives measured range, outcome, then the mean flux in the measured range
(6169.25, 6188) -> 0.01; 18.4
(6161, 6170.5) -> 0.96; 16.5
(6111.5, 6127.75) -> -0.47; 18.9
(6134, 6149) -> -0.44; 18.9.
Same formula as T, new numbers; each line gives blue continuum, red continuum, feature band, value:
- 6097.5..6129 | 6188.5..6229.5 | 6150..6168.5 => 0.1 angstroms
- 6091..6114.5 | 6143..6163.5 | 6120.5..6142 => 0.4 angstroms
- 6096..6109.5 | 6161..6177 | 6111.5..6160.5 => -4.8 angstroms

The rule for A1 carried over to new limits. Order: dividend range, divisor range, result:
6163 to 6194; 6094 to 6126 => 1.00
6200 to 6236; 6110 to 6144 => 1.00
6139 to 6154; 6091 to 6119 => 1.07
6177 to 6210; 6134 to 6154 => 1.01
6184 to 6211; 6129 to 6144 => 1.04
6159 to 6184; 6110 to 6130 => 0.95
